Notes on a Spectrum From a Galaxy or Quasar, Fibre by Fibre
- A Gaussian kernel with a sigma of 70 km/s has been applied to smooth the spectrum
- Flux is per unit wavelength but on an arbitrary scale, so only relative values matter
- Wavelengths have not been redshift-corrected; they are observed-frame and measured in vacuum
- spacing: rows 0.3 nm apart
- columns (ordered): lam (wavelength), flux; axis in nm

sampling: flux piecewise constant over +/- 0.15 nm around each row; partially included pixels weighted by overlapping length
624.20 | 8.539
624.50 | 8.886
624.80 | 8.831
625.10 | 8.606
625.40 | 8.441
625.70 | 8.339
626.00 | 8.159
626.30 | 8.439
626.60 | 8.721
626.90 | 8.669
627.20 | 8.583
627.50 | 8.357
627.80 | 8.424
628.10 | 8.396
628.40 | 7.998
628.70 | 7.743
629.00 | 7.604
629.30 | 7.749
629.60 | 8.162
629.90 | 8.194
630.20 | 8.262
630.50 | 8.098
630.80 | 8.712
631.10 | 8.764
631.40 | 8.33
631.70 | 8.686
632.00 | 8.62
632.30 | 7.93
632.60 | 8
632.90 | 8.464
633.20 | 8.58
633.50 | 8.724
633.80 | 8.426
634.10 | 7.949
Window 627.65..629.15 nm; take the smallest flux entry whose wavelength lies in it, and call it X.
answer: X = 7.604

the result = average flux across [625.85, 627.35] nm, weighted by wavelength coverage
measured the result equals 8.51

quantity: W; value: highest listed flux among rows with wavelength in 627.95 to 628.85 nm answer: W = 8.396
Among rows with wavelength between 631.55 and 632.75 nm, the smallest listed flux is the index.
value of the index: 7.93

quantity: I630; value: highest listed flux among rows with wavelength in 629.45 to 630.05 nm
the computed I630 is 8.194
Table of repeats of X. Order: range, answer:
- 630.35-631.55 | 8.098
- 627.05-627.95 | 8.357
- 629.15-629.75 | 7.749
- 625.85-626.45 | 8.159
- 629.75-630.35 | 8.194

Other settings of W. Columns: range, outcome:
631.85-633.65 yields 8.724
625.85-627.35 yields 8.721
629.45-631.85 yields 8.764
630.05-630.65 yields 8.262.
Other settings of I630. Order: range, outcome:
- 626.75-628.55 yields 8.669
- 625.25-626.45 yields 8.441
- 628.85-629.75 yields 8.162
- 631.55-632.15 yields 8.686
